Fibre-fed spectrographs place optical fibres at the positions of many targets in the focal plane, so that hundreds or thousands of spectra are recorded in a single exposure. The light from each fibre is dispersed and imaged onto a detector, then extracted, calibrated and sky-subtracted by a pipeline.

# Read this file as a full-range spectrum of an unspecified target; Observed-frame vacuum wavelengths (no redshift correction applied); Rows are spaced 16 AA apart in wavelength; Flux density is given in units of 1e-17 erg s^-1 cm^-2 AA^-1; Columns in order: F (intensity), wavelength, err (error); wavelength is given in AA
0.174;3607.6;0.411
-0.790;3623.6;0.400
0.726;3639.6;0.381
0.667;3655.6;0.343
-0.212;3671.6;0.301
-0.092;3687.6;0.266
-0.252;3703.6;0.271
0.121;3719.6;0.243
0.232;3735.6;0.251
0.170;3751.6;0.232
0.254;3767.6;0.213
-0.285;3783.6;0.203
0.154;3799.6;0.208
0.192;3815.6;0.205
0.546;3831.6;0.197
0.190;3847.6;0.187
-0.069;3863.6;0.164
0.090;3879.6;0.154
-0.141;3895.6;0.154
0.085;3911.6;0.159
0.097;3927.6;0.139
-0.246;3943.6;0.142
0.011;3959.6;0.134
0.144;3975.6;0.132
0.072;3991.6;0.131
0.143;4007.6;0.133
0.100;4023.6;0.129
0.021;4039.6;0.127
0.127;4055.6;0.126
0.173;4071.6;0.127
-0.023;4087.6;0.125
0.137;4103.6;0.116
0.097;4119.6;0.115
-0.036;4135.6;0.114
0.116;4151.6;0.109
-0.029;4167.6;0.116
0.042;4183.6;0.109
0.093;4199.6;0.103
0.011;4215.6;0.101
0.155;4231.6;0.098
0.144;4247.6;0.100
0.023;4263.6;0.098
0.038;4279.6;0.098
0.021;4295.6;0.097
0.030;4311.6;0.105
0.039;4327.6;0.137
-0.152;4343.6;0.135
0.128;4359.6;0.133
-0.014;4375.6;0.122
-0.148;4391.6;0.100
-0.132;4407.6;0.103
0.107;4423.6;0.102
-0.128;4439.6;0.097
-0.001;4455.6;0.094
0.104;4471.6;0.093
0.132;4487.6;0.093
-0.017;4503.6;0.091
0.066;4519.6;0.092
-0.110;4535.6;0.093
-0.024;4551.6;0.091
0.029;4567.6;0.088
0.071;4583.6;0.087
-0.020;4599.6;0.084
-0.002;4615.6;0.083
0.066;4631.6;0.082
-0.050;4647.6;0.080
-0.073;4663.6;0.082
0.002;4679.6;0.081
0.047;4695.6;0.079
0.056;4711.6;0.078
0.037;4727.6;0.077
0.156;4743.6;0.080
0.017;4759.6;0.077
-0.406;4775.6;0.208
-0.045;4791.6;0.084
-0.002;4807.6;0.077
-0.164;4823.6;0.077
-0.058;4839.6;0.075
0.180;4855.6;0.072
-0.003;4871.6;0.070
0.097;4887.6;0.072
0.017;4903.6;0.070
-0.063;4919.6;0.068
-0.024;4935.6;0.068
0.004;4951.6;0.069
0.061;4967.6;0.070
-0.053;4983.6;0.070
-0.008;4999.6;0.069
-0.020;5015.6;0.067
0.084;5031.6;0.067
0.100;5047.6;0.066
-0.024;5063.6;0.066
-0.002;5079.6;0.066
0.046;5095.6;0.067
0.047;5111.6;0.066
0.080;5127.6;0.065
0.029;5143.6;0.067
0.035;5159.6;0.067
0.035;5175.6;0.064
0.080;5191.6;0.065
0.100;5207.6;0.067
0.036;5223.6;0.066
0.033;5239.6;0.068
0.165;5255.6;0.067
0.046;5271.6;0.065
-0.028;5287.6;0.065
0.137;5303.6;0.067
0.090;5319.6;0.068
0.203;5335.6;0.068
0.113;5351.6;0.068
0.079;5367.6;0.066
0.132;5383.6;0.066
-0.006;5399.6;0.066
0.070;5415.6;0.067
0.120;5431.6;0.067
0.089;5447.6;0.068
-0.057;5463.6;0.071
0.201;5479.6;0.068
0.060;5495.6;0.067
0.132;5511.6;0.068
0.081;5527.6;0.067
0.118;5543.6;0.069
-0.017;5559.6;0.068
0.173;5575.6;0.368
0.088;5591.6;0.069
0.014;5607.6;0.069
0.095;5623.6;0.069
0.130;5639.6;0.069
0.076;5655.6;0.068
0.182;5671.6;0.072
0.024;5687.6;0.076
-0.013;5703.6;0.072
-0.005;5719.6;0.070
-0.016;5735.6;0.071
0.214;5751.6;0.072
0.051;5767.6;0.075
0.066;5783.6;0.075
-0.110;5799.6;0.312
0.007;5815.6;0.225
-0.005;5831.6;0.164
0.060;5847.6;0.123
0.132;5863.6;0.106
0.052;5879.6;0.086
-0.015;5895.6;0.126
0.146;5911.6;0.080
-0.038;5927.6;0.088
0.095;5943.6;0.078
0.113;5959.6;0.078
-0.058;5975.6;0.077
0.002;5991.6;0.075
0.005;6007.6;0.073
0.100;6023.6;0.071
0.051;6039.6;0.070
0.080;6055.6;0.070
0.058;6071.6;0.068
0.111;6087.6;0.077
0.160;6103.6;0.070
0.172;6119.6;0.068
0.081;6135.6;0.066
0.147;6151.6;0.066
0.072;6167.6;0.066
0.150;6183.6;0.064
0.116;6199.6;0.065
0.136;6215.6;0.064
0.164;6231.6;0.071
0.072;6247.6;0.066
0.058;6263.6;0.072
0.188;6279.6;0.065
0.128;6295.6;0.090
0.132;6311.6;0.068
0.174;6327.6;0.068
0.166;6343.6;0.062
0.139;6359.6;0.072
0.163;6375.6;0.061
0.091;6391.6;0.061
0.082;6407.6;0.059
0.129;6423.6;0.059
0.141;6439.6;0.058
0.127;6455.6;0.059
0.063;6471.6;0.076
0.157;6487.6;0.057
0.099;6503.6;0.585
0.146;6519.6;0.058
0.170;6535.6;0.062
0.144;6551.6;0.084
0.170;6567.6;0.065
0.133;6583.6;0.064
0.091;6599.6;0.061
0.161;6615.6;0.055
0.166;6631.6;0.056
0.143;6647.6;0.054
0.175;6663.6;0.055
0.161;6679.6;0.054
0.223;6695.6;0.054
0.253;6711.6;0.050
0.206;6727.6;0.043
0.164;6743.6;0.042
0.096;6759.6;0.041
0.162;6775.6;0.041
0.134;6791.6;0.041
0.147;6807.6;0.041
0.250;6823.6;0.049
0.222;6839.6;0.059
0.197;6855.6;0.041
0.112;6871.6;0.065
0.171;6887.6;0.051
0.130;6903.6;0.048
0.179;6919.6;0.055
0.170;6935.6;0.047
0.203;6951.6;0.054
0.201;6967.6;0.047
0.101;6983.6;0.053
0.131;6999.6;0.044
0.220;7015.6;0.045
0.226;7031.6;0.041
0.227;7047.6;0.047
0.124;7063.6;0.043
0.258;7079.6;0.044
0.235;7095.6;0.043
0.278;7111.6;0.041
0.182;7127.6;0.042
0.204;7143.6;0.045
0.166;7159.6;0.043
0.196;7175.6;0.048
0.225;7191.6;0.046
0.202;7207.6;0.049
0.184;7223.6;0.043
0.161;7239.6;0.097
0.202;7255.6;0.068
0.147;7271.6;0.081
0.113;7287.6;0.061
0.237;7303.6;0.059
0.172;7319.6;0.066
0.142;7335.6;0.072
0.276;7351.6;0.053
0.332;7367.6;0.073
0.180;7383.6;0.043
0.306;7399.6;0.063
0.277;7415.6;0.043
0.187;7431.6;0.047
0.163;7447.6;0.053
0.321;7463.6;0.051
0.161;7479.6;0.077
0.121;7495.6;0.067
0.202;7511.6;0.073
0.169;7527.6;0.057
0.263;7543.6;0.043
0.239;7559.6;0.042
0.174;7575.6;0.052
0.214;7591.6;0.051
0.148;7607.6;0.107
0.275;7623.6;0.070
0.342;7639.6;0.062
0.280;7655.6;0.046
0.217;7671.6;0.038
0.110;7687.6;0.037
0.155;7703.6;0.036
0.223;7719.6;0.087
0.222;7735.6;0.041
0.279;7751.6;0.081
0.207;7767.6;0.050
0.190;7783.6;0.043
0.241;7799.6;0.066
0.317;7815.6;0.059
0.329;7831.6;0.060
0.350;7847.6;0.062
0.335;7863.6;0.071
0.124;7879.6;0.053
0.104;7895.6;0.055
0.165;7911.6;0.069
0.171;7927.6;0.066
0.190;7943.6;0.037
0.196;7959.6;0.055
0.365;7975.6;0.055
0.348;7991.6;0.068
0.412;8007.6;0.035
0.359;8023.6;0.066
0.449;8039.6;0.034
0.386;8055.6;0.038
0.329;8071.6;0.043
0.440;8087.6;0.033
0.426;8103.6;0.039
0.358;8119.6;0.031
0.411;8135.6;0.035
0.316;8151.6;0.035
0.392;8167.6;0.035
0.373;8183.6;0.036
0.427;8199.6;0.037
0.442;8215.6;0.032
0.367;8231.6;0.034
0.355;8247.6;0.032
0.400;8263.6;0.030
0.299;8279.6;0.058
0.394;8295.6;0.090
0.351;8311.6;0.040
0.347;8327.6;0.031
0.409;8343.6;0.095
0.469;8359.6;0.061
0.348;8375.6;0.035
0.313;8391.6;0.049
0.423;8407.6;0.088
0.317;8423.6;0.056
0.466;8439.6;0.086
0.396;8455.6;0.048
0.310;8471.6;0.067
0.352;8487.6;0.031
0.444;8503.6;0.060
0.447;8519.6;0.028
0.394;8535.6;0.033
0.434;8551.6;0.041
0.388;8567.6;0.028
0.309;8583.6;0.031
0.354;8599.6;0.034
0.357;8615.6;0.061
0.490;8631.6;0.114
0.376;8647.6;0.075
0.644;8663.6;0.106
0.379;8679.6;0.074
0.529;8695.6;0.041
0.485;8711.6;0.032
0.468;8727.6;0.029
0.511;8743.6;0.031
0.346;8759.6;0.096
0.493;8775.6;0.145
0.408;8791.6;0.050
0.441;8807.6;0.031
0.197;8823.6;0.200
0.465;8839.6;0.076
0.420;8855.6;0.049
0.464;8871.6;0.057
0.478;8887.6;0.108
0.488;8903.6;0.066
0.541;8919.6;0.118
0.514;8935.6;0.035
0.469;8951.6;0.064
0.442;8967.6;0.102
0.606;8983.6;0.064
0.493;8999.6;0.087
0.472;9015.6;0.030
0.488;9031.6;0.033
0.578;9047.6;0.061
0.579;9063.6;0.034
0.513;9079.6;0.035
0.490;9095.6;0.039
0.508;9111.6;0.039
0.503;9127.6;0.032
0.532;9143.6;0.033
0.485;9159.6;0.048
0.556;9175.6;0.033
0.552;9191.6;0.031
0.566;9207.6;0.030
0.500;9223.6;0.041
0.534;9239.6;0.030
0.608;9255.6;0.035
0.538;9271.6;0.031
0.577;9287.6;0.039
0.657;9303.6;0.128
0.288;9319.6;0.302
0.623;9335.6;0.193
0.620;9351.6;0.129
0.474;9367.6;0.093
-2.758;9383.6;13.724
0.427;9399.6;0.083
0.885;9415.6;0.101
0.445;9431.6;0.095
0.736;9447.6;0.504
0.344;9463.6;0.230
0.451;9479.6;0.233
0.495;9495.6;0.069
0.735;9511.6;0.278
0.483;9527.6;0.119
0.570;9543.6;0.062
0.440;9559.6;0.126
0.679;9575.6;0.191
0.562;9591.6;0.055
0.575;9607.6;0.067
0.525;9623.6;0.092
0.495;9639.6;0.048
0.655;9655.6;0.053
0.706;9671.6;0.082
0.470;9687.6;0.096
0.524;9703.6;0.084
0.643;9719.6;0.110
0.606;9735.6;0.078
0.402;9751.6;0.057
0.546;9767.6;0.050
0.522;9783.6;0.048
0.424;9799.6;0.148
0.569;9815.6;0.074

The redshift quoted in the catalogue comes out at 1.006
